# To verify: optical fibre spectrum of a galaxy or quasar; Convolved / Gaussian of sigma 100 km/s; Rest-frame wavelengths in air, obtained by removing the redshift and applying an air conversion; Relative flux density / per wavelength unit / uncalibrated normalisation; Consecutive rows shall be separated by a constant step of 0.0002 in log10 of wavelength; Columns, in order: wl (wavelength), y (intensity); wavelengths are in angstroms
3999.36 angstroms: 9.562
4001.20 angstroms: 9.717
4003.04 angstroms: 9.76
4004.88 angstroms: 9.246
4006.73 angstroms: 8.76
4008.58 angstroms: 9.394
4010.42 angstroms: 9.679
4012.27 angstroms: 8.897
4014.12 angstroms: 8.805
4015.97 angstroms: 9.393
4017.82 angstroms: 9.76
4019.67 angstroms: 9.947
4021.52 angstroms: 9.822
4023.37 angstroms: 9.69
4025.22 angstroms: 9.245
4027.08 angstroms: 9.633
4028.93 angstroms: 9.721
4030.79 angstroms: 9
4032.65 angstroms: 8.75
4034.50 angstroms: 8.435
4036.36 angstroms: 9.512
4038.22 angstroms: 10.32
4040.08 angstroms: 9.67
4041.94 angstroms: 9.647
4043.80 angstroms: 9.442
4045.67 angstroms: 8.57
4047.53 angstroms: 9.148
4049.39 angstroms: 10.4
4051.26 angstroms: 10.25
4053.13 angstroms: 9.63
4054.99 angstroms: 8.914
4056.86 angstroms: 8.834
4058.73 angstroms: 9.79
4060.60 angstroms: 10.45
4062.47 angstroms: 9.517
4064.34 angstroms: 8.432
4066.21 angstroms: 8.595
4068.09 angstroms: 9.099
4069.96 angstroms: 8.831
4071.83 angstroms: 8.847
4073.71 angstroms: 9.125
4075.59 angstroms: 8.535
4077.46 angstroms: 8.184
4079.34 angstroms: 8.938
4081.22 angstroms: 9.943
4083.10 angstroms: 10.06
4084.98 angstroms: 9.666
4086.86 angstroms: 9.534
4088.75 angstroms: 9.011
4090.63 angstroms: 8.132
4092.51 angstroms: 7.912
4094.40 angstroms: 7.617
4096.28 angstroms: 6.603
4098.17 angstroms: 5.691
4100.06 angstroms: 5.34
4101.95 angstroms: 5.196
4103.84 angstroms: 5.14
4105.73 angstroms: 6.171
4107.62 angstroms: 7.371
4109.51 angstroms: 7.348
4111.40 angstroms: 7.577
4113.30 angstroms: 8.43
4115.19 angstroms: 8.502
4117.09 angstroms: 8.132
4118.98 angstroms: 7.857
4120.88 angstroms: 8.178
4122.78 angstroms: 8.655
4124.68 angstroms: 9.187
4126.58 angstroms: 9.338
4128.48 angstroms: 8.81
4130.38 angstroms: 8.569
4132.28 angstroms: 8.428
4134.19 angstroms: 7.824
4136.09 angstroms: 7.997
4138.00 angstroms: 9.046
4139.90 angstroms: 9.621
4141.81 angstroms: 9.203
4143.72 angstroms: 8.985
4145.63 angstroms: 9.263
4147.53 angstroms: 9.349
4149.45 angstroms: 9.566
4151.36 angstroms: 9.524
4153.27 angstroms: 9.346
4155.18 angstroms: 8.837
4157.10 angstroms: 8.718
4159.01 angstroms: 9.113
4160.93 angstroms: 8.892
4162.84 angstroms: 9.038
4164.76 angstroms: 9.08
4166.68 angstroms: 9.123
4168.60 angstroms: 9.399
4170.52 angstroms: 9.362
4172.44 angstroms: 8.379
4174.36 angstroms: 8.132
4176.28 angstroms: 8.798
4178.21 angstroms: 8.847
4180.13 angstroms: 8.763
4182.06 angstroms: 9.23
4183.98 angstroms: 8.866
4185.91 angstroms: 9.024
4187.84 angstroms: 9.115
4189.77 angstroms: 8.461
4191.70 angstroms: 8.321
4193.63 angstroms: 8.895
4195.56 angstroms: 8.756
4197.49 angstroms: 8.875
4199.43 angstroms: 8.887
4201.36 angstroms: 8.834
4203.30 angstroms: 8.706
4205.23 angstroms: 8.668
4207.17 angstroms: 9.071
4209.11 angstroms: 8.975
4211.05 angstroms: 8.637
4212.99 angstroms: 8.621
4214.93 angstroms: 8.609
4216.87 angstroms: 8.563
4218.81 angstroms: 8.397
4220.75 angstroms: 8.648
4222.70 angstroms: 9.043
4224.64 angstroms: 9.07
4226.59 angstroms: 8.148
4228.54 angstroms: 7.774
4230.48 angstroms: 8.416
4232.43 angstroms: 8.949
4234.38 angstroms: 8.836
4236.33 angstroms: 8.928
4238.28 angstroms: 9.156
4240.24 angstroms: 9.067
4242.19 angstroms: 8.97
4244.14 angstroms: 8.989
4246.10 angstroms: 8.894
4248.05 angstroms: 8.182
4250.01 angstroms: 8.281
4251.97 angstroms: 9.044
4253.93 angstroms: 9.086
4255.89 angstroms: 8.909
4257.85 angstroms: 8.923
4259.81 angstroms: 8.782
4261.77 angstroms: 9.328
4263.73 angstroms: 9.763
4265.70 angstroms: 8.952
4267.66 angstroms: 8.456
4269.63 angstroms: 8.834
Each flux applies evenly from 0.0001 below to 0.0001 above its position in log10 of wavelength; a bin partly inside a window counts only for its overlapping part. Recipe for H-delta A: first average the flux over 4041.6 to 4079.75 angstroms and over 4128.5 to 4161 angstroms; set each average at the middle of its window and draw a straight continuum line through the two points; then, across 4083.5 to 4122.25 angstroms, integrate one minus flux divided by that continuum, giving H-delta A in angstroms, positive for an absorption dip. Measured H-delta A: 6.6 angstroms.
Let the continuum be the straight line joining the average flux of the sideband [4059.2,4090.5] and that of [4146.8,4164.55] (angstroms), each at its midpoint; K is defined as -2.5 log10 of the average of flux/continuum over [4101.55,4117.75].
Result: 0.27 mag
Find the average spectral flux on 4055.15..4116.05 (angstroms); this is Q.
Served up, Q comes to 8.21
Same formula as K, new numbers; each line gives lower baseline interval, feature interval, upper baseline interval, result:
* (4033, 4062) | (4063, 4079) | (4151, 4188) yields 0.081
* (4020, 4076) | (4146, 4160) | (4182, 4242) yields -0.029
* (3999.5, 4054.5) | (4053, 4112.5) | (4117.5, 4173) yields 0.122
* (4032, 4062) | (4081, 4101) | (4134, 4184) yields 0.154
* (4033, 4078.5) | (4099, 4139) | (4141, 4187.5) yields 0.175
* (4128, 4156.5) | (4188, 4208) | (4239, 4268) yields 0.022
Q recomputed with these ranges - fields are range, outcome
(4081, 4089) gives 9.66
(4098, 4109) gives 5.89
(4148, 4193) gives 8.96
